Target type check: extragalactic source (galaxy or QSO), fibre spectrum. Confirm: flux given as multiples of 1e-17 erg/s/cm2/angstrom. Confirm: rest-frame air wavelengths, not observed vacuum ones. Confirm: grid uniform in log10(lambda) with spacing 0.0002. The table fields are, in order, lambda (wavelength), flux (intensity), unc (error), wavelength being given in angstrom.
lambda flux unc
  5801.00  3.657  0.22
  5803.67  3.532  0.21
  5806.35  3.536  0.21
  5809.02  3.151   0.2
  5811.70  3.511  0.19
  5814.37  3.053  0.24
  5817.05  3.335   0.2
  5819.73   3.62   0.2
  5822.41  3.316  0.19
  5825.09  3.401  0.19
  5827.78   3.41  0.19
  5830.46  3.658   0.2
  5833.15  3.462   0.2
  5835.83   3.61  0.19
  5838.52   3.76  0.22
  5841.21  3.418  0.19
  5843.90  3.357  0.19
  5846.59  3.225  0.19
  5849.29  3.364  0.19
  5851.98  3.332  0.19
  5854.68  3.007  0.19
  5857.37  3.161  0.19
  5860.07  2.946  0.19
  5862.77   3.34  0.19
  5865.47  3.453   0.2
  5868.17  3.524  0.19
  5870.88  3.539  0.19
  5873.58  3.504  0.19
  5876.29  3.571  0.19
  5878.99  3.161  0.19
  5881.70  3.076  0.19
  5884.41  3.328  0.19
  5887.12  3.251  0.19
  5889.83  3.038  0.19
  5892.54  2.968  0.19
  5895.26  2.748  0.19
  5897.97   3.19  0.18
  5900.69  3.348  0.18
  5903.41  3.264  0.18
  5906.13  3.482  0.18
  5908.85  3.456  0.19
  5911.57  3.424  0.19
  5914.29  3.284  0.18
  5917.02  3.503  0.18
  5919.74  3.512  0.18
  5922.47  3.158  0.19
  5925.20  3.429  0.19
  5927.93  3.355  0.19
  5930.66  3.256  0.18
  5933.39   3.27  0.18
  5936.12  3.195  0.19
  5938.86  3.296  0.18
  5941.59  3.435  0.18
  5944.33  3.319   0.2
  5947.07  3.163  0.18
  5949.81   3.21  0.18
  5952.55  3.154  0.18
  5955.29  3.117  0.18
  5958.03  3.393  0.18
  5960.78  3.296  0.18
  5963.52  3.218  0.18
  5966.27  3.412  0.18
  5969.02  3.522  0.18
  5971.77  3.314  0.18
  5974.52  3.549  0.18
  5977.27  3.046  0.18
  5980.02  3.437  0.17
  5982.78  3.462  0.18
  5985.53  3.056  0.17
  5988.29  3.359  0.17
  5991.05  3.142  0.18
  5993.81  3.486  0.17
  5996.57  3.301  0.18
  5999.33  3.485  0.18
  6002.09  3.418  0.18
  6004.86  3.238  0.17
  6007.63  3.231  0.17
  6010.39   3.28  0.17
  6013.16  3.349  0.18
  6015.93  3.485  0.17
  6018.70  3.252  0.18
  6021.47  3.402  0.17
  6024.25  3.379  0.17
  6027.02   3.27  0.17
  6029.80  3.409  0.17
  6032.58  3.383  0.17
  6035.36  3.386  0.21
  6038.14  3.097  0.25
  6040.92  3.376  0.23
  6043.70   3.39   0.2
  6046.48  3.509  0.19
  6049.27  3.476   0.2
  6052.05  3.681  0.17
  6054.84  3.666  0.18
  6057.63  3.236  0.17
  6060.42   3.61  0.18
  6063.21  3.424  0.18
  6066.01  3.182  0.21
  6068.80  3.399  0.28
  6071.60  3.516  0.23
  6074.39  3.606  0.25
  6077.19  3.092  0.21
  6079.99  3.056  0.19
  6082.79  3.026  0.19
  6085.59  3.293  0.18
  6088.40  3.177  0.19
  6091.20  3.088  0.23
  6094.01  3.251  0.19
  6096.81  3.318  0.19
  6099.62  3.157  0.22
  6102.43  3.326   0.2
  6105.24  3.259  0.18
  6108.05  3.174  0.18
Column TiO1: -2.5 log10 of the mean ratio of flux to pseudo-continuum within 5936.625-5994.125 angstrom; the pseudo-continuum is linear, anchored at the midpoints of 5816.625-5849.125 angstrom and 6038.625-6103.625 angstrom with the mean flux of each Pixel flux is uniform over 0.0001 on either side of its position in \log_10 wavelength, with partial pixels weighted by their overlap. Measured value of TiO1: 0.03 mag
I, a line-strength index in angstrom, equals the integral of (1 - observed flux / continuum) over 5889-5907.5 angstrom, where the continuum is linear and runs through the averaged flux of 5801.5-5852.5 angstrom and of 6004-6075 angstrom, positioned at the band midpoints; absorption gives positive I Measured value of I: 1.4 angstrom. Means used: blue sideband 3.43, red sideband 3.39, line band 3.15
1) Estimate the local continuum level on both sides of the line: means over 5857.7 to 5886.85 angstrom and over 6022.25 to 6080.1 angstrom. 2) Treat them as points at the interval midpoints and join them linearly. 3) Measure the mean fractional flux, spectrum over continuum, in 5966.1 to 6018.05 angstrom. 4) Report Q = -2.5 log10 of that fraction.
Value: 0.01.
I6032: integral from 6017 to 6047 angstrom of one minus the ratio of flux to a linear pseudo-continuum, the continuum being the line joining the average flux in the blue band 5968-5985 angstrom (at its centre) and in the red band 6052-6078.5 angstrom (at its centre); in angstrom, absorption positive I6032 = 0.5 angstrom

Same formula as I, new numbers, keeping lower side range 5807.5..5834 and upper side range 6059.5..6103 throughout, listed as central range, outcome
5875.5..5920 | 1.3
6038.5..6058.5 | -1.0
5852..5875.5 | 0.4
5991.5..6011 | -0.2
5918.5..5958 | 0.7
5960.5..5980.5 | -0.1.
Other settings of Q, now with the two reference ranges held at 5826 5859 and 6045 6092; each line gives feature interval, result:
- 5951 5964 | 0.05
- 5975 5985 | 0.02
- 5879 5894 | 0.08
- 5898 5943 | 0.01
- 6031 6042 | 0.02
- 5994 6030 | 0.01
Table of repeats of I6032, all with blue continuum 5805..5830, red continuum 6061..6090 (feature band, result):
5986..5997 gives 0.0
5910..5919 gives -0.2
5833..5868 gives 0.3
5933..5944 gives 0.1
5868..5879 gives -0.4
